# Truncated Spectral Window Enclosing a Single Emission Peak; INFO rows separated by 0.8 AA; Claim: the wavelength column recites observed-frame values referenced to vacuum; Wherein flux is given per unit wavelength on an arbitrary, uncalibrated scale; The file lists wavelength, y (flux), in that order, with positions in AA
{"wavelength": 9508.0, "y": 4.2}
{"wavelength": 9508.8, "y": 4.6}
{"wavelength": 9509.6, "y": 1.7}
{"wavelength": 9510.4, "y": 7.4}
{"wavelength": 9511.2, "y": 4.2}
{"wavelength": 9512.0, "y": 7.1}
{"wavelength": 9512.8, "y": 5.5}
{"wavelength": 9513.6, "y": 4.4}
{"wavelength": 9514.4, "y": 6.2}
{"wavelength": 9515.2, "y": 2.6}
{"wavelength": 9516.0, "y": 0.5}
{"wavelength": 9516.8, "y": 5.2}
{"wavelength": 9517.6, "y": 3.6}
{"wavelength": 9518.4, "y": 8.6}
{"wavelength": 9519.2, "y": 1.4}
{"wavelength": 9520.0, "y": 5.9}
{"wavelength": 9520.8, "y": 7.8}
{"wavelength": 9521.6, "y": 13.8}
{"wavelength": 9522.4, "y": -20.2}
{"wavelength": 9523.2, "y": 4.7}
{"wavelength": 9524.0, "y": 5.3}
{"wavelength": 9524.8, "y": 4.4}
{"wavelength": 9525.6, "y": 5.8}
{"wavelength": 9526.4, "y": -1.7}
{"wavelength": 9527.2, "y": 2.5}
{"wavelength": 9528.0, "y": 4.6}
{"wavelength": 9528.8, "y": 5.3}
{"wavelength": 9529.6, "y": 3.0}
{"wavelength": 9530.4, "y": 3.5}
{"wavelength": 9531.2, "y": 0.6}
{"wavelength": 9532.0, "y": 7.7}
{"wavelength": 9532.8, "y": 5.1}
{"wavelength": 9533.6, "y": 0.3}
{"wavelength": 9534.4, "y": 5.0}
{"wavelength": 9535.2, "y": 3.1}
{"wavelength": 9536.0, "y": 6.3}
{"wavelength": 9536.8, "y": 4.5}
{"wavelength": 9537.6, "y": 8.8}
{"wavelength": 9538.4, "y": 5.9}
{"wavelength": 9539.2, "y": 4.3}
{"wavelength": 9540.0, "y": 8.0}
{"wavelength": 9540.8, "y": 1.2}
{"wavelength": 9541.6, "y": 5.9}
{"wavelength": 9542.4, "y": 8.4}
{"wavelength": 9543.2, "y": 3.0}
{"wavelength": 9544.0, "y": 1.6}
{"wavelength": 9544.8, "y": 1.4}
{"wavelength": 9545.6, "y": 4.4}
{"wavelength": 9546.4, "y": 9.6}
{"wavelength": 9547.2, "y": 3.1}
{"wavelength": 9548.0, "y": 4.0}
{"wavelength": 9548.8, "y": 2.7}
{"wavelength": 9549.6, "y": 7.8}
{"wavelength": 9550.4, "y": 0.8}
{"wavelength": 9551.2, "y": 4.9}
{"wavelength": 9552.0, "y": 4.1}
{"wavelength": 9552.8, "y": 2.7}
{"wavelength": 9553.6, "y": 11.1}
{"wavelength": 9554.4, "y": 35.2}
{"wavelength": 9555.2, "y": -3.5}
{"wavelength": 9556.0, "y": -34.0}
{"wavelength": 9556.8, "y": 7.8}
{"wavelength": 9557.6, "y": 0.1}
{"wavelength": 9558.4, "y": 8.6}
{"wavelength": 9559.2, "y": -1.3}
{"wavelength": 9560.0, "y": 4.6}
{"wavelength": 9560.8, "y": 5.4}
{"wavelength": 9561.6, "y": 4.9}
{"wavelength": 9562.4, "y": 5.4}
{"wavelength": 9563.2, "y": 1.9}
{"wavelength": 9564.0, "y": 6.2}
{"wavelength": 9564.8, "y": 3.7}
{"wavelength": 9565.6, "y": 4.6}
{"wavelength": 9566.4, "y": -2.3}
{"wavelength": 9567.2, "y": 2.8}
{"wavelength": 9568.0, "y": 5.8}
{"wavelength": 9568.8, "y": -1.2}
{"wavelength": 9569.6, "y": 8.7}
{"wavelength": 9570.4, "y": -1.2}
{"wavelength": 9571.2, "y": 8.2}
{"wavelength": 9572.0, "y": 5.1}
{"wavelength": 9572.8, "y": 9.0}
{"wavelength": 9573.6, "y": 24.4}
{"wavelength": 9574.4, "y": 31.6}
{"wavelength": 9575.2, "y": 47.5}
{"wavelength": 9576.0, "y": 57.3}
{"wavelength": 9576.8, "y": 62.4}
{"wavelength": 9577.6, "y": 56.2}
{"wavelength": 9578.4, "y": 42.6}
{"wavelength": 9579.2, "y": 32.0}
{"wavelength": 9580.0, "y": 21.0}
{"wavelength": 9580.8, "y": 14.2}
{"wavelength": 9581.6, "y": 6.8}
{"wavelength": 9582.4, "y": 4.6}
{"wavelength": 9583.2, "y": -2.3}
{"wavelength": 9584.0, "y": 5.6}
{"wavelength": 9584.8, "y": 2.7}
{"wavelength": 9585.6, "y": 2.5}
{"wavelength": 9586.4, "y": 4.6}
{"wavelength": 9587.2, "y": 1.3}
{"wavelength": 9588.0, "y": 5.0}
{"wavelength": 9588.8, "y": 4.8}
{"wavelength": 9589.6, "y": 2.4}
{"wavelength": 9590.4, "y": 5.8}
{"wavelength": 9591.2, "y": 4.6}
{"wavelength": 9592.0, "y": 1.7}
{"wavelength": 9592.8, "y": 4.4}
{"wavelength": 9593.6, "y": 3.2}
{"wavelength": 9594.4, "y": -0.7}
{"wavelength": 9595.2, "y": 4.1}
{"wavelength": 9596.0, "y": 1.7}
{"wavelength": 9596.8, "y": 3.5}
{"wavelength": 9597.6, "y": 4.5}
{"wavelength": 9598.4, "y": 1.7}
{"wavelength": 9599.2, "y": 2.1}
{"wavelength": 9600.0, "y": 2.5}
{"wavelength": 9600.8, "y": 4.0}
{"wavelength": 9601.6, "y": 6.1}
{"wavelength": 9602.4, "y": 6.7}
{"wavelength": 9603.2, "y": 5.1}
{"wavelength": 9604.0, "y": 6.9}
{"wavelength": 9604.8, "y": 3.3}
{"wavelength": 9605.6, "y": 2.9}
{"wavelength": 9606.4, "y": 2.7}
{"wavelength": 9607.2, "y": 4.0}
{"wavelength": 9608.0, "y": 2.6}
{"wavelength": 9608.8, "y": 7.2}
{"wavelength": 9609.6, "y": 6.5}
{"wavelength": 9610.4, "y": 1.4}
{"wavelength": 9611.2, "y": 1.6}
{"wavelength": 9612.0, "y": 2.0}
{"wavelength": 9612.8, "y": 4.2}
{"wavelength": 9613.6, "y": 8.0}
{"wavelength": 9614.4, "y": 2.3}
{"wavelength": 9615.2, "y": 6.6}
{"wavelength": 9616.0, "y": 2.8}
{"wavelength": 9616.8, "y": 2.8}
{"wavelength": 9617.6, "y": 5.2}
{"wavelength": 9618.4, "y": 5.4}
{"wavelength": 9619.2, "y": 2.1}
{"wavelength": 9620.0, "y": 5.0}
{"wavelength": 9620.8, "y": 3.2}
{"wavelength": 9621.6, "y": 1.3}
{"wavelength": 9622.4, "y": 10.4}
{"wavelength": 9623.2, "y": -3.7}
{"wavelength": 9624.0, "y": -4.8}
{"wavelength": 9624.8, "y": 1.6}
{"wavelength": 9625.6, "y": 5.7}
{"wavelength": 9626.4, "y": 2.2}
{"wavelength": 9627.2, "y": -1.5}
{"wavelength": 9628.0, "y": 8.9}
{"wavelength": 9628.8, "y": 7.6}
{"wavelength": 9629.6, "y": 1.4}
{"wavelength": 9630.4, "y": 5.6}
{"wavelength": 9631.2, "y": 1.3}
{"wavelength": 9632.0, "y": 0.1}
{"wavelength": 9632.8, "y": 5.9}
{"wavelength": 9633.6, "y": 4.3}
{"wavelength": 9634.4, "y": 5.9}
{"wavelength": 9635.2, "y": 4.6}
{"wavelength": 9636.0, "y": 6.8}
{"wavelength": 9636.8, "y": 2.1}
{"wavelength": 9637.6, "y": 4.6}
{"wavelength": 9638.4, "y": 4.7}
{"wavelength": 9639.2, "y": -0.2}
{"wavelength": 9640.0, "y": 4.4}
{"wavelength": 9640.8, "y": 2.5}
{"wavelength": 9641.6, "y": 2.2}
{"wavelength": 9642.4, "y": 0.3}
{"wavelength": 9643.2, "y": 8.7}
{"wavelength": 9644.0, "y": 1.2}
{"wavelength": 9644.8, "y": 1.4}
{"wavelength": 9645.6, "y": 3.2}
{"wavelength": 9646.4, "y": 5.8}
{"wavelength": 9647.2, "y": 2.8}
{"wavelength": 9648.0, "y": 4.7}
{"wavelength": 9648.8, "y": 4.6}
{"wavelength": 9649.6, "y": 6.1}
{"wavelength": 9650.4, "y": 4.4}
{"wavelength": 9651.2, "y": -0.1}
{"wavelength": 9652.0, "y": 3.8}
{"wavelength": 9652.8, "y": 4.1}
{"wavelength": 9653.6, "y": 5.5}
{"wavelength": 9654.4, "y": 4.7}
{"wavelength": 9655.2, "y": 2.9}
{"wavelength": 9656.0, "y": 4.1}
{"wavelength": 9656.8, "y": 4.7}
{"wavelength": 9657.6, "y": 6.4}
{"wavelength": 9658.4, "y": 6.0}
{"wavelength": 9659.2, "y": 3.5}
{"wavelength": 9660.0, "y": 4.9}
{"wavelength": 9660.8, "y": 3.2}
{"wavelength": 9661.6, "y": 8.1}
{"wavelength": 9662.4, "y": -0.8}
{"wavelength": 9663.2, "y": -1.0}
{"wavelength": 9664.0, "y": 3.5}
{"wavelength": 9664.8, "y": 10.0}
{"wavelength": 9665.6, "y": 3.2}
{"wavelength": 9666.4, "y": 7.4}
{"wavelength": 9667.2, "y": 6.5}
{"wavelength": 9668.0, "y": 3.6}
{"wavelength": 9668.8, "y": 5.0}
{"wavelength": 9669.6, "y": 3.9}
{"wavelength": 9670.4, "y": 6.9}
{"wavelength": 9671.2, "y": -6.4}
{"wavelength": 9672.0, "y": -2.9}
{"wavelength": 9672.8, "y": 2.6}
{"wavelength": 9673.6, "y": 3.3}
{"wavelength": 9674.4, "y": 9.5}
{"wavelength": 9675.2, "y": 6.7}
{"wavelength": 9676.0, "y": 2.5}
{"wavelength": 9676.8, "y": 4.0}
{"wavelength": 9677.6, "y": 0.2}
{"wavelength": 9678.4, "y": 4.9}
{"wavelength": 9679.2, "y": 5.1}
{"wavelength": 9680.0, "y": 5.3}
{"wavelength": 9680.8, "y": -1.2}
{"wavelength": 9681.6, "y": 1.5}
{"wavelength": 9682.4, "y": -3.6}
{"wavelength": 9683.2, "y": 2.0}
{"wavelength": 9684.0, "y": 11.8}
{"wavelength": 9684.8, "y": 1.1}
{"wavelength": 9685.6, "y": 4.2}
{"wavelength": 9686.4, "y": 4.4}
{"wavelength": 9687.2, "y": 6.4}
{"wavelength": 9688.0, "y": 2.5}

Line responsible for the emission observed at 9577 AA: [O III] 5007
